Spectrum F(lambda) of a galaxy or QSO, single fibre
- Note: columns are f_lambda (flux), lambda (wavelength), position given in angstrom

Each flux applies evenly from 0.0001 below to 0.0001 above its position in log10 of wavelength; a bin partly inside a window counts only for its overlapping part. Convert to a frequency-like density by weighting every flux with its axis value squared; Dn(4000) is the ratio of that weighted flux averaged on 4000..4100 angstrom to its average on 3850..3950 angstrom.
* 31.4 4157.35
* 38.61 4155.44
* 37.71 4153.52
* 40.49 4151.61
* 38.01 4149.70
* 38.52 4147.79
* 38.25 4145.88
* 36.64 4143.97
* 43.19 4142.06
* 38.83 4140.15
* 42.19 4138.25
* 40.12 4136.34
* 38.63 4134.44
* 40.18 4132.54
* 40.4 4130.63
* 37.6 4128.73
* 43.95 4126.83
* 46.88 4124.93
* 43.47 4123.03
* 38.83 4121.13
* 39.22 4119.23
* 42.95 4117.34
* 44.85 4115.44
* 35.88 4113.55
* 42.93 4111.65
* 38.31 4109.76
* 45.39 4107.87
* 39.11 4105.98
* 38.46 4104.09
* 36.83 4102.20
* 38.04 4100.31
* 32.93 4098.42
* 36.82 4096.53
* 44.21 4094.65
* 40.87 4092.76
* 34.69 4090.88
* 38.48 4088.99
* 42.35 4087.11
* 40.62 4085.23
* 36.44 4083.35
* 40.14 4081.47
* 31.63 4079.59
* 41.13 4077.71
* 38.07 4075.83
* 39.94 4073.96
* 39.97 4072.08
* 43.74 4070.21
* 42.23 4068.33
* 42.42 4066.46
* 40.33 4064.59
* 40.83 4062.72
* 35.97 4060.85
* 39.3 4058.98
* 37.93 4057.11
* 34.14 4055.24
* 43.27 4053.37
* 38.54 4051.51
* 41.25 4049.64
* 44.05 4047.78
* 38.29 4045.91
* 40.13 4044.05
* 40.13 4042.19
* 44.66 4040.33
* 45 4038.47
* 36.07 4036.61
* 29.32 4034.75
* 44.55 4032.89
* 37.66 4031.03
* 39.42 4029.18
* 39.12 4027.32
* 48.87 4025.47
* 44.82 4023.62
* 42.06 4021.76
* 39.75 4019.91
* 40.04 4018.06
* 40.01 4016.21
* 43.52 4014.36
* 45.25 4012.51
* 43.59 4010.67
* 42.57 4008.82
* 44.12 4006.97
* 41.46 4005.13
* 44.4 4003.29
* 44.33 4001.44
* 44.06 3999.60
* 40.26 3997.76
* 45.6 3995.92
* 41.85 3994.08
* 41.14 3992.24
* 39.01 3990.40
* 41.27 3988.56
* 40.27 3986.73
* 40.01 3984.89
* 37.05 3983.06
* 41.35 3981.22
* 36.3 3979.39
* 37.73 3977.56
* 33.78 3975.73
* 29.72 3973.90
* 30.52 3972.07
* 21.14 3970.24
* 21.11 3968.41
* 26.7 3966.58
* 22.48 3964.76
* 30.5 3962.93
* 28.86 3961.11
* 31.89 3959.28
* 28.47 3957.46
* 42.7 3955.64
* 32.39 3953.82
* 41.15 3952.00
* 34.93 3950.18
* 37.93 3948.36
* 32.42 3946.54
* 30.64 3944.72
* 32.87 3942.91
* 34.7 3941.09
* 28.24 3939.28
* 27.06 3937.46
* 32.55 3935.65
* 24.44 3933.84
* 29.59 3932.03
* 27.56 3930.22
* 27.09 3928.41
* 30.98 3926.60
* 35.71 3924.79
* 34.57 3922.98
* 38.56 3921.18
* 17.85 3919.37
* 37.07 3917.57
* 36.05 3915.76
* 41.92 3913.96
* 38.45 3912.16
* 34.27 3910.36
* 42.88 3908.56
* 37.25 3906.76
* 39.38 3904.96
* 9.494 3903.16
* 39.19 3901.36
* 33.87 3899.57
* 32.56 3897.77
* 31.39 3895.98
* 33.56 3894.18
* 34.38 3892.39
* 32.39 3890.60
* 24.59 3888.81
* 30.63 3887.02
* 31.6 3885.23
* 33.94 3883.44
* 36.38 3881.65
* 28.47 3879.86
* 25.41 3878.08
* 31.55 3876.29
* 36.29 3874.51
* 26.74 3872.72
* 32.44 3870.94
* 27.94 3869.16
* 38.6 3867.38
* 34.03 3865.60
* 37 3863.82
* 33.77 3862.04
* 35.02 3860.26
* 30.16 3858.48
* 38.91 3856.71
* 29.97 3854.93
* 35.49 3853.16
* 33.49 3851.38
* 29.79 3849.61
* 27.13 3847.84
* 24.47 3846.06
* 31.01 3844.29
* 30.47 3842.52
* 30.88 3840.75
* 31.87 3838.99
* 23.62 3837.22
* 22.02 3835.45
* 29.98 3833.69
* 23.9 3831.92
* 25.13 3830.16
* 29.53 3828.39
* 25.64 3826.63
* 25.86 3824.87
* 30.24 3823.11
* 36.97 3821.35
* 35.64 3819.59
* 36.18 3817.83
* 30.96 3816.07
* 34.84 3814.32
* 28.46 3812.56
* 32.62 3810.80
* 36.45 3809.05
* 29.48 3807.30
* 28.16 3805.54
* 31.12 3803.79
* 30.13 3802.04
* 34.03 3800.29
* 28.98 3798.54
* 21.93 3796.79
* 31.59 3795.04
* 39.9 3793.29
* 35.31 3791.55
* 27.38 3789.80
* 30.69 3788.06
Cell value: 1.3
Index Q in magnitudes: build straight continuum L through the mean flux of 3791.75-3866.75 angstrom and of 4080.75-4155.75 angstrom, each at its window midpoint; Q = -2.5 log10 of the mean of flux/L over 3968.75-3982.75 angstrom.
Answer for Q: 0.090 mag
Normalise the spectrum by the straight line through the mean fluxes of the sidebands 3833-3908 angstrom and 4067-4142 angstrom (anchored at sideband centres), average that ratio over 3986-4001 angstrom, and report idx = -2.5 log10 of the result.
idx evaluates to -0.16 mag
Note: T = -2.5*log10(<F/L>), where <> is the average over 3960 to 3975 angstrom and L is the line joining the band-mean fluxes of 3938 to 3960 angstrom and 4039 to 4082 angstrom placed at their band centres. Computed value 0.30 mag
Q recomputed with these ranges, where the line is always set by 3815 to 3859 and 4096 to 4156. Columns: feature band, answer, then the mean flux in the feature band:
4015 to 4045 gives -0.118 mag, 40.8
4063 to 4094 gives -0.040 mag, 39.6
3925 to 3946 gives 0.120 mag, 29.9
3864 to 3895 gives -0.013 mag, 31.8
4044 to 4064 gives -0.057 mag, 39.4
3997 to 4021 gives -0.187 mag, 42.6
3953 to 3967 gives 0.119 mag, 30.6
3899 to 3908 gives 0.003 mag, 32.2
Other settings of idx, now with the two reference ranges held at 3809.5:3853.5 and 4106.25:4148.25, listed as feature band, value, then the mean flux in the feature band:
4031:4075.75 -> -0.05 mag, 40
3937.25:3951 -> 0.05 mag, 32.6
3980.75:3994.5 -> -0.13 mag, 40.1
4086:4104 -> 0.03 mag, 38.4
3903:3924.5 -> -0.06 mag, 34.9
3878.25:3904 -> 0.04 mag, 30.8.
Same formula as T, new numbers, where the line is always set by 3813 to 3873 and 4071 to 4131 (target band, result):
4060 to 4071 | -0.065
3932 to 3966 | 0.090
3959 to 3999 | 0.031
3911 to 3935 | 0.043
